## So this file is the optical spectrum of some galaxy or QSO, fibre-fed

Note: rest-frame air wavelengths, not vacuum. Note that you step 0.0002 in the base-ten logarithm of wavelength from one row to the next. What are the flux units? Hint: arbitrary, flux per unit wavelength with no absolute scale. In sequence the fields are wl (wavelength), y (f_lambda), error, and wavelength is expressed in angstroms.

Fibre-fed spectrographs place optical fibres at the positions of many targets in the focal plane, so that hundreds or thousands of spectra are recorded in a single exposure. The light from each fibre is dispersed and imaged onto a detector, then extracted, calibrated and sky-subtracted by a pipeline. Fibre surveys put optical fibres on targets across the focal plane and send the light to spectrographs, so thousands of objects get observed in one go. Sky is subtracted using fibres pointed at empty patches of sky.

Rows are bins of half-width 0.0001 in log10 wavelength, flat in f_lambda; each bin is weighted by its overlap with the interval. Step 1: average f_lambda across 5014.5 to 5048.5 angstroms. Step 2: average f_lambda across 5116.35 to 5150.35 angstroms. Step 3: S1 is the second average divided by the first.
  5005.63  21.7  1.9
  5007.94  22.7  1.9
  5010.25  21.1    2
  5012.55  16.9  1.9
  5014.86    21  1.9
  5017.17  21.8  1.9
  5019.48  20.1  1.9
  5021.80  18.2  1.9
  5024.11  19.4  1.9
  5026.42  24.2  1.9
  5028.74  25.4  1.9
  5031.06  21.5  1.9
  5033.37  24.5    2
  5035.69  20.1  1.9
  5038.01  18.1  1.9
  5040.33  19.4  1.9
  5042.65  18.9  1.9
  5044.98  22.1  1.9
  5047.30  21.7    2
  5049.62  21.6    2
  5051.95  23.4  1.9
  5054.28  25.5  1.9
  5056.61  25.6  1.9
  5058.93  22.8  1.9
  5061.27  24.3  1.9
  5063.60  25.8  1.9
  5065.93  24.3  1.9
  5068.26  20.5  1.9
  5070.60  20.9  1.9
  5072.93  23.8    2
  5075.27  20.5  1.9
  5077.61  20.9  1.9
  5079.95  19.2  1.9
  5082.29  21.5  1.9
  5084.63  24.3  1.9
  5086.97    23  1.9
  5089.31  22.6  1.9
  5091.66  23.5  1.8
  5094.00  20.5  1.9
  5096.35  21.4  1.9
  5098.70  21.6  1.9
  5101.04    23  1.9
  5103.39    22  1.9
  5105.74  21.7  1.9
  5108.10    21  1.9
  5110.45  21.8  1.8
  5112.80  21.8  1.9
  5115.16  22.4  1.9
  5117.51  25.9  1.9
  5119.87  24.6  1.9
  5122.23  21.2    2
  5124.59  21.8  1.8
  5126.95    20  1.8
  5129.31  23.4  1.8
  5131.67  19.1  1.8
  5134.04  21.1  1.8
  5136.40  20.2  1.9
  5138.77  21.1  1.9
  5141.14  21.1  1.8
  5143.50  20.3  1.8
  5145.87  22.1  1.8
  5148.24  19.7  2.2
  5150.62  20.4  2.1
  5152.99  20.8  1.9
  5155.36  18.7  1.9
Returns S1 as 1.02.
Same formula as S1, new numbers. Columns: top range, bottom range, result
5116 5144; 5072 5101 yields 0.99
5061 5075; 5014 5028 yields 1.10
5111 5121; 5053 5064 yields 0.95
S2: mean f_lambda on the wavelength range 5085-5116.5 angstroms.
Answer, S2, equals 22.1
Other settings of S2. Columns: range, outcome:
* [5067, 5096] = 21.8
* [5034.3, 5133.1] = 22.1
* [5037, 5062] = 22.1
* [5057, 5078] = 22.8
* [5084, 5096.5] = 22.6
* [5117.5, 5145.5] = 21.5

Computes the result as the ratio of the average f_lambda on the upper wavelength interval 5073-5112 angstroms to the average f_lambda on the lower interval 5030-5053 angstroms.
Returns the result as 1.03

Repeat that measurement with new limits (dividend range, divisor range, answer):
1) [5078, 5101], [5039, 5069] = 0.97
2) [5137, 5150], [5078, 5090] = 0.94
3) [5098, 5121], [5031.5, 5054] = 1.06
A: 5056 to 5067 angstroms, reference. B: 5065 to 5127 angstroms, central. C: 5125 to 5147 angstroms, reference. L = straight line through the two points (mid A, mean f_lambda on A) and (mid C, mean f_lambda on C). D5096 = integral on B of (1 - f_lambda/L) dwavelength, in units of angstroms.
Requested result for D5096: 2.0 angstroms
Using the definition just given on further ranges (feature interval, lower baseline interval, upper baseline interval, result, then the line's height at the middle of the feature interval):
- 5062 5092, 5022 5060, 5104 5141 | -0.60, 21.9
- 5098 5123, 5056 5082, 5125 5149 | -1.16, 21.5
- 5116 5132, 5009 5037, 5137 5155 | -1.31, 20.8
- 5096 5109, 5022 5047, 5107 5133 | 0.06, 21.9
